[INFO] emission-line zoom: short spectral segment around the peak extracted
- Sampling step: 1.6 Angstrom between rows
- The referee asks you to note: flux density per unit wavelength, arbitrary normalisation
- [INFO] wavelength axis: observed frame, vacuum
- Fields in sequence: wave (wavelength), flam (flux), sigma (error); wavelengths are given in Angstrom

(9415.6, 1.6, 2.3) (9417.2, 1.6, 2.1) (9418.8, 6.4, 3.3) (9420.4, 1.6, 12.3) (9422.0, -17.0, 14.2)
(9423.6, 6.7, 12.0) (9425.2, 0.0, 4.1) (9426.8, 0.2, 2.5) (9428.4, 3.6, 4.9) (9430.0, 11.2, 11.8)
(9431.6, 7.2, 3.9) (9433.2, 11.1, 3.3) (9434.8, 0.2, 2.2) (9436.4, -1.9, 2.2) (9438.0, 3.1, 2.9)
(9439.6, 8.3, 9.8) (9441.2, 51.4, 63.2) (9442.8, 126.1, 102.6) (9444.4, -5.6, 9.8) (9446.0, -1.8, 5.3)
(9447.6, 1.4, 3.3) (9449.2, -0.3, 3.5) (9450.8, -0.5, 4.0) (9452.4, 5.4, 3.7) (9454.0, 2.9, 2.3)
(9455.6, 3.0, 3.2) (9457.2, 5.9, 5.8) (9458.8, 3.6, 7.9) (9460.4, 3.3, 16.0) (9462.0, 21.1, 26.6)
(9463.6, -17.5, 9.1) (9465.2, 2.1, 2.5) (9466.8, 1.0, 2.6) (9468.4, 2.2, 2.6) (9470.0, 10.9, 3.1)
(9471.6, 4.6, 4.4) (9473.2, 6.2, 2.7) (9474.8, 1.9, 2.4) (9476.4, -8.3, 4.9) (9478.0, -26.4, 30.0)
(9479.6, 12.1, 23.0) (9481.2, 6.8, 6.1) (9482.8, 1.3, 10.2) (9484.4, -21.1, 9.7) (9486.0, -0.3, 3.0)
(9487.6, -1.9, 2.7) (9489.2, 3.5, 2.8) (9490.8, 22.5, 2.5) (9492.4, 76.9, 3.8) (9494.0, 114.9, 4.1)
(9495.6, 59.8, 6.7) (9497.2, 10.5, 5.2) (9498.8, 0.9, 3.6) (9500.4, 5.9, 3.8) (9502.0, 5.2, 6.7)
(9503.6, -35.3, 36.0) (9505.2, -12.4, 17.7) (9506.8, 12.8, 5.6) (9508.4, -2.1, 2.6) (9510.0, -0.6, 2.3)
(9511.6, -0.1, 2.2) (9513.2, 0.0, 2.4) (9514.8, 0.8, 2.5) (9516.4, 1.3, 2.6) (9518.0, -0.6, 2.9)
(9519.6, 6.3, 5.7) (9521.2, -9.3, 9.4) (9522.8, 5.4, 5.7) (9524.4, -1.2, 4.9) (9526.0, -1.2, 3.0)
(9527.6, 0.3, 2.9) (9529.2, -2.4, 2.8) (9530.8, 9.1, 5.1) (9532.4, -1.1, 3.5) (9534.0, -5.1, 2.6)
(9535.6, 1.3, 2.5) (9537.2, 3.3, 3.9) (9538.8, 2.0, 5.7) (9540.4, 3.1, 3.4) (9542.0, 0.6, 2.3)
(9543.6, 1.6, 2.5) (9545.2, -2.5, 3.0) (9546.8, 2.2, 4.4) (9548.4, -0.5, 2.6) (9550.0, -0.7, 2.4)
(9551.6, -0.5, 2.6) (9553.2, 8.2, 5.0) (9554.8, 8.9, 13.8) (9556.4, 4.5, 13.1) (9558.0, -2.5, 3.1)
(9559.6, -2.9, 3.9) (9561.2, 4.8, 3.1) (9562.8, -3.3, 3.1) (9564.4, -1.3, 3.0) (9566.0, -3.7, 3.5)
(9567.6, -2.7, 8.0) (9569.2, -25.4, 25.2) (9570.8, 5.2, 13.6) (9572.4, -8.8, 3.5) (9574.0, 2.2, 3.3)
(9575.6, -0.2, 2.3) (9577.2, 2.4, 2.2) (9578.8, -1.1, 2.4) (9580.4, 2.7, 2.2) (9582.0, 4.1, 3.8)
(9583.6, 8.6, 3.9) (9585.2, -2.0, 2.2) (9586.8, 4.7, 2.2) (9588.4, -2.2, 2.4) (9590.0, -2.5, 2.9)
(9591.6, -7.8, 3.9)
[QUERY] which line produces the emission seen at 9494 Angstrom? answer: [O III] 5007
